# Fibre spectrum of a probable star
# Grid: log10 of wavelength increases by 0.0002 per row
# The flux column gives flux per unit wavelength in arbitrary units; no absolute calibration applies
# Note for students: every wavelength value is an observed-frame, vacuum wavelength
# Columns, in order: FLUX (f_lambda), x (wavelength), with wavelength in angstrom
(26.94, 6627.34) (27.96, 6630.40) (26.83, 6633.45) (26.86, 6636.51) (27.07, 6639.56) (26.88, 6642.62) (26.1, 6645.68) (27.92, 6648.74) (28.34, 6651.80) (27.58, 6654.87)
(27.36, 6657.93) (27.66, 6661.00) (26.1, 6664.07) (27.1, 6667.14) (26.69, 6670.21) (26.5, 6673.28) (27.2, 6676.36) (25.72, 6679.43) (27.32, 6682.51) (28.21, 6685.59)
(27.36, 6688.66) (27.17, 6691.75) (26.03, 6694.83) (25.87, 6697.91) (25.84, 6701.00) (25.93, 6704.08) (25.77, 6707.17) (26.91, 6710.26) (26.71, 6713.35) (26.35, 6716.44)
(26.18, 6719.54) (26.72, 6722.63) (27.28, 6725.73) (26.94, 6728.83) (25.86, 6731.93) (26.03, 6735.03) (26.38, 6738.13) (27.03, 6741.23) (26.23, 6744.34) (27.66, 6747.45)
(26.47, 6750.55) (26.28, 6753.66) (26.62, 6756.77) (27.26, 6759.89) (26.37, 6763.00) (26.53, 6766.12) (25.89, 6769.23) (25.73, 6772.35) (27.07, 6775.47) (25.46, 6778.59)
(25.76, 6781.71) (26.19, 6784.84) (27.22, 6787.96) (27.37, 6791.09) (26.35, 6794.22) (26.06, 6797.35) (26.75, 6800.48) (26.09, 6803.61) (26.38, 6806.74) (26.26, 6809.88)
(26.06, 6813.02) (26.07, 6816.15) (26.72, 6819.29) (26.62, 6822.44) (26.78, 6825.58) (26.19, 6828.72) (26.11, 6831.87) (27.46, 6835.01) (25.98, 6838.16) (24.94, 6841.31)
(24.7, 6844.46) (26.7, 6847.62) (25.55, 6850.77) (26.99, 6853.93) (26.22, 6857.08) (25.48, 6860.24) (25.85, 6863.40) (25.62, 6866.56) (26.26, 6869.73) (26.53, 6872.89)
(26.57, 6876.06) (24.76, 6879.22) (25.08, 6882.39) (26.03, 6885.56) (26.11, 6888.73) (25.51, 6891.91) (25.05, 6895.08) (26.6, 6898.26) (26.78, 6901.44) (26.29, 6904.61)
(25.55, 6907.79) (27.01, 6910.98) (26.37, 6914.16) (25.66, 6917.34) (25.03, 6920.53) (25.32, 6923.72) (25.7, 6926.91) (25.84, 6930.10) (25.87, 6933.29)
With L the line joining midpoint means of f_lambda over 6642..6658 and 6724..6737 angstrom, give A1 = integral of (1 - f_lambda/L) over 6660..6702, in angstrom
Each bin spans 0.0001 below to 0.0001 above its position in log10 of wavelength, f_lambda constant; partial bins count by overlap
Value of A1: 0.4 angstrom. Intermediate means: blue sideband 27.4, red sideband 26.5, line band 26.8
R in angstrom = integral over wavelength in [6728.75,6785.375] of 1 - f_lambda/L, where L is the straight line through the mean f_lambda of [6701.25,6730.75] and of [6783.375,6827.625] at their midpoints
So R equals 0.2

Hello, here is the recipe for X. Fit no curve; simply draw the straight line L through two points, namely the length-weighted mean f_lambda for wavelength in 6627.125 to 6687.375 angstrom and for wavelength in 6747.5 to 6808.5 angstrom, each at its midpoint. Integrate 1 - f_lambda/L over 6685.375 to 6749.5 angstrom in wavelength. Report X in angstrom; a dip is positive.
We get 0.5 angstrom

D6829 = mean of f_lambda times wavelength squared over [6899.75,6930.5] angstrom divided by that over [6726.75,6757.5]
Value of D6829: 1.03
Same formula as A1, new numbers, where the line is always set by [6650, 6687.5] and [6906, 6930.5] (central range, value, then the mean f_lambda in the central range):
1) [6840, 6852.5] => 0.33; 25.5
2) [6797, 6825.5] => 0.02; 26.4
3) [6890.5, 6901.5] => 0.02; 25.9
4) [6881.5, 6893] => 0.11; 25.7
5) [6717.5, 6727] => 0.06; 26.7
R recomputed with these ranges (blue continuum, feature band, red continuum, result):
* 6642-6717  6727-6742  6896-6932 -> 0.1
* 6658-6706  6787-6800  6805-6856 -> -0.2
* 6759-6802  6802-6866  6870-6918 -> 0.2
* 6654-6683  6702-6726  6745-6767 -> 0.3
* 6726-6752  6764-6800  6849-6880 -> 0.1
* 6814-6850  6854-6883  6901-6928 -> 0.2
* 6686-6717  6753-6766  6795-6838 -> -0.1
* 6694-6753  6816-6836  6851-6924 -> -0.3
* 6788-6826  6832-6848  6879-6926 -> 0.2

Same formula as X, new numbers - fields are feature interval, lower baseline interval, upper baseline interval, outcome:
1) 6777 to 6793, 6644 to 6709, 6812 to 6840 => 0.09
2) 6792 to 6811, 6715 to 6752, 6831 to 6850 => -0.12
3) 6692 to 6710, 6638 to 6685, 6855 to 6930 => 0.54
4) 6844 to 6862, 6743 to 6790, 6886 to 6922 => 0.11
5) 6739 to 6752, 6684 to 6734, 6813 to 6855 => -0.18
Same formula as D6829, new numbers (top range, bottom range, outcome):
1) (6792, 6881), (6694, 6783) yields 1.02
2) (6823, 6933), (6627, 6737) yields 1.03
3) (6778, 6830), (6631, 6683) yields 1.02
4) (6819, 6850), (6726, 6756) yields 1.01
